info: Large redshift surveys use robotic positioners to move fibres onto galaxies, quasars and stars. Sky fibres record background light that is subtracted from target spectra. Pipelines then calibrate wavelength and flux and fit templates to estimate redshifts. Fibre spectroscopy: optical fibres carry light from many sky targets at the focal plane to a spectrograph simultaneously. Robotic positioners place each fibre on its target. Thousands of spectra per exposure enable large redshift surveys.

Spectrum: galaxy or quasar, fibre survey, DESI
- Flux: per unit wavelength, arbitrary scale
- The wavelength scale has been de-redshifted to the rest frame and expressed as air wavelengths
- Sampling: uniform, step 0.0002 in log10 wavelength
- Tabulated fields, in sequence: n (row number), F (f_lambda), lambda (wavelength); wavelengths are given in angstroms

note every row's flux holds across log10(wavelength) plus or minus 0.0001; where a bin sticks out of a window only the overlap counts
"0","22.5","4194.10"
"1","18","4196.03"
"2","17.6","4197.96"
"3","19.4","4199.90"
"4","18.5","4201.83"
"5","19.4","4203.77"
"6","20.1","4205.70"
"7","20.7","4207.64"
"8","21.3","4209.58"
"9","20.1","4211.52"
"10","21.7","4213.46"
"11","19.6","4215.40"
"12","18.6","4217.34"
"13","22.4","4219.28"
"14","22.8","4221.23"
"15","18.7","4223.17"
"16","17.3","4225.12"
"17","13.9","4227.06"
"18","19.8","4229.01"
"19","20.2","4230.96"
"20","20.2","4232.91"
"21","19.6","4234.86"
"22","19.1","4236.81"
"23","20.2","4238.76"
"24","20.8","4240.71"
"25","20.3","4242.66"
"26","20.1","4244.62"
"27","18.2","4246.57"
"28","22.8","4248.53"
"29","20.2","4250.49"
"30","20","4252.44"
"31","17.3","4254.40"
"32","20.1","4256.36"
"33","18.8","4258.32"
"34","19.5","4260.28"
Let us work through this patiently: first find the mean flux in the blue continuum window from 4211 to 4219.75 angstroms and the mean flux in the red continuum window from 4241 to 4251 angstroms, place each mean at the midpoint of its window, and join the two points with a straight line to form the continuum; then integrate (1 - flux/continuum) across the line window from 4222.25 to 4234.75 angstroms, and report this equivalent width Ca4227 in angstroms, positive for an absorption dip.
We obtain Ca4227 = 1.2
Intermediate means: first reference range 20.4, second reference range 20.4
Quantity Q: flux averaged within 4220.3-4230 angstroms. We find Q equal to 18.5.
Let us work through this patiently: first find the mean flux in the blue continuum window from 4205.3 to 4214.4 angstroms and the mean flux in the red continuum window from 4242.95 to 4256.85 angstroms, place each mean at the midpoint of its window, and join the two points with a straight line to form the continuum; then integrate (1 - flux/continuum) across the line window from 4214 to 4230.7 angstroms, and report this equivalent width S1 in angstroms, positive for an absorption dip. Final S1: 1.0 angstroms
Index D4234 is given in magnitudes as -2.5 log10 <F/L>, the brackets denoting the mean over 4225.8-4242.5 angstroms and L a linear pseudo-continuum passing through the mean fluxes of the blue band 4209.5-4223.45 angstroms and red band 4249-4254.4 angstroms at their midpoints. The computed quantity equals 0.06 mag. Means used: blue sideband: 20.7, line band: 19.3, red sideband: 19.9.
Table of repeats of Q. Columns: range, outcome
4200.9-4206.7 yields 19.3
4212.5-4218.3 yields 20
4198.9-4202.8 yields 18.9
